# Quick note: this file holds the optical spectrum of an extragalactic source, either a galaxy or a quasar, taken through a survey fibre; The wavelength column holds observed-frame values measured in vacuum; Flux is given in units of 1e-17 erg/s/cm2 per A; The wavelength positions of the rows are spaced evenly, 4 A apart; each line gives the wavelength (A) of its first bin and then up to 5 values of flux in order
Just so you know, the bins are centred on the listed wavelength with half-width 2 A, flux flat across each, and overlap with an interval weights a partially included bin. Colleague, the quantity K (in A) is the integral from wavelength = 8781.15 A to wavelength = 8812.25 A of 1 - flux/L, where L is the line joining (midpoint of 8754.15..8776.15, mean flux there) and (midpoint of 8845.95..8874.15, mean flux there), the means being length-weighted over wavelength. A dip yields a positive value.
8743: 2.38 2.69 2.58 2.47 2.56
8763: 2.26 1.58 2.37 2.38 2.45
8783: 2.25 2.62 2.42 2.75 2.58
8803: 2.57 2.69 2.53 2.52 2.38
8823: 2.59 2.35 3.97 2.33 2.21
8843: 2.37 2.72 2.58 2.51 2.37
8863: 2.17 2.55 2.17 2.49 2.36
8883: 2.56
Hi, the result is -3.2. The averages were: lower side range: 2.26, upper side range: 2.43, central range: 2.55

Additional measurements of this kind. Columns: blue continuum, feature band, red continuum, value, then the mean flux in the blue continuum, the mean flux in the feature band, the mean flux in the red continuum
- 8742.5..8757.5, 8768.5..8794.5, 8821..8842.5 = 1.76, 2.55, 2.42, 2.67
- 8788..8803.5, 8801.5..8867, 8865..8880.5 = -1.70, 2.58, 2.55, 2.39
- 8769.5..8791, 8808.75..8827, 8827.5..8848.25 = 0.75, 2.42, 2.49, 2.69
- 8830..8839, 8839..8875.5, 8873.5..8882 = 2.90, 2.85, 2.42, 2.44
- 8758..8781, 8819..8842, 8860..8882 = -3.30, 2.25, 2.65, 2.36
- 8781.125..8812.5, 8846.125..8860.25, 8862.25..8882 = -0.72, 2.55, 2.54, 2.37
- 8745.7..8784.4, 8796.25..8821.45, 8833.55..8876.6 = -1.82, 2.35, 2.55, 2.41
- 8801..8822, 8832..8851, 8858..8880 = -0.52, 2.54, 2.51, 2.35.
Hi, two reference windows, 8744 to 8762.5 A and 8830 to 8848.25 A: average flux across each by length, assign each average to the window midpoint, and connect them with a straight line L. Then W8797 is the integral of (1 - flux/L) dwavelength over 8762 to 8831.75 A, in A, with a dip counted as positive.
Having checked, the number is 2.8 A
